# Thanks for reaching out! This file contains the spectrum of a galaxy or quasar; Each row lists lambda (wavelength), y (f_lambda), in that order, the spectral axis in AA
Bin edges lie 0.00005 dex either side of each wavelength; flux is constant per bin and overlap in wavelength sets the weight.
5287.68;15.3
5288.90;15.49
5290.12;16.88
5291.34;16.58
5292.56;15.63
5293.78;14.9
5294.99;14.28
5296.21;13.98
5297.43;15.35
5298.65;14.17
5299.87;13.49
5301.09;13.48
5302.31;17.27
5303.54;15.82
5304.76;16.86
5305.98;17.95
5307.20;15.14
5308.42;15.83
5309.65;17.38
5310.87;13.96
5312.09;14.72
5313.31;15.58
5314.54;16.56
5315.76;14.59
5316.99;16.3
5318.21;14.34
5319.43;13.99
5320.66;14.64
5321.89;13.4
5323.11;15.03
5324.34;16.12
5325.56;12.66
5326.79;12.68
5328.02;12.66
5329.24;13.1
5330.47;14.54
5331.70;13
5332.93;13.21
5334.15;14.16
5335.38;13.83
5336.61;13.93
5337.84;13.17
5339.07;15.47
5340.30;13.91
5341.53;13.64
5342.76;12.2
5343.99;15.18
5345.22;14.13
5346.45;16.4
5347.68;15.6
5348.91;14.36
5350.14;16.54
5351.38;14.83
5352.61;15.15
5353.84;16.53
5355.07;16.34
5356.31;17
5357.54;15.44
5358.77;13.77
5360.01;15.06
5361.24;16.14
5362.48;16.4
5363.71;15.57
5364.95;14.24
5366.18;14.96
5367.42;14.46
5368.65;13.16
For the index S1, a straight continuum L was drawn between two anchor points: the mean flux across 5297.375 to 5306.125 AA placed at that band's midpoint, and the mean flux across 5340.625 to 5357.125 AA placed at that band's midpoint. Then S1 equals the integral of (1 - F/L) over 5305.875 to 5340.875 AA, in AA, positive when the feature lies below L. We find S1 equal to 1.9 AA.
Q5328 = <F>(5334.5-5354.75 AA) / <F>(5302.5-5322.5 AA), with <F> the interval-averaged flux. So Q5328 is 0.9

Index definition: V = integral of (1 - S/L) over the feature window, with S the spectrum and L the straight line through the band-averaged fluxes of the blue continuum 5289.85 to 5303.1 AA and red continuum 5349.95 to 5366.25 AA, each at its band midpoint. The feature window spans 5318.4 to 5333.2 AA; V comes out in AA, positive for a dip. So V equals 1.5 AA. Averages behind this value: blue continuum 15.1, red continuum 15.6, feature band 13.8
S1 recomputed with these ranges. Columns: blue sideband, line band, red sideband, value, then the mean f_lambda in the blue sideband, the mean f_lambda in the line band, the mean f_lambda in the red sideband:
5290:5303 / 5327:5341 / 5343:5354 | 1.4 AA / 15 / 13.7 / 15.3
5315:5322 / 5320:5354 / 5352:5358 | 2.5 AA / 14.7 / 14.3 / 16.1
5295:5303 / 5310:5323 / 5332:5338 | -0.7 AA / 14.6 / 14.9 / 13.7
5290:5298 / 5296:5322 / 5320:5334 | -1.2 AA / 15.3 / 15.3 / 13.7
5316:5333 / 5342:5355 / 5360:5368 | -0.3 AA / 14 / 15.1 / 15.3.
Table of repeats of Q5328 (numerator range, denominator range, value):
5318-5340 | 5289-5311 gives 0.89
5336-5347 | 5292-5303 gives 0.96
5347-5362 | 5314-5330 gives 1.09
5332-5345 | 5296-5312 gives 0.90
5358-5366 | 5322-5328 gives 1.09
